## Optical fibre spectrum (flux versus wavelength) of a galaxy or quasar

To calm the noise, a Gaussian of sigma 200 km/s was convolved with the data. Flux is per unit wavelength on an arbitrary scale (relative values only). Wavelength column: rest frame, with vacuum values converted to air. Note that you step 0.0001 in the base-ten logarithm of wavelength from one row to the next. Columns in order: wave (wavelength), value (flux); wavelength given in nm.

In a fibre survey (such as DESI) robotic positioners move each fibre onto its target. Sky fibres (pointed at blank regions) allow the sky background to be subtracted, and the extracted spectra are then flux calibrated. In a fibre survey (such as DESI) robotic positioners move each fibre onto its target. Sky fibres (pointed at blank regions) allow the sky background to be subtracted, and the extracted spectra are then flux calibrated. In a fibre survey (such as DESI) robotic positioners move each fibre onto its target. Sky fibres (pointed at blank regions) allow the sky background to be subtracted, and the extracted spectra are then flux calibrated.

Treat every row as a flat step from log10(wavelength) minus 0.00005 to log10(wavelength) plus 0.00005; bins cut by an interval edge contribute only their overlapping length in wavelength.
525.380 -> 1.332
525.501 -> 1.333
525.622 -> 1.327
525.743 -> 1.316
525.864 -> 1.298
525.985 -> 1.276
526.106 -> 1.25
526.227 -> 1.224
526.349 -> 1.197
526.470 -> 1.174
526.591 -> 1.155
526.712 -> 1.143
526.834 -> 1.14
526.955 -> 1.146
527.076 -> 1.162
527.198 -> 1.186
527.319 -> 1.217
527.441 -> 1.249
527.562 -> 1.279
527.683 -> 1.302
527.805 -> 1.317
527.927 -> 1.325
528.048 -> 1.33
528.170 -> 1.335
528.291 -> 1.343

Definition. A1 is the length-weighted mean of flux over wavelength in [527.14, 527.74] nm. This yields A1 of 1.25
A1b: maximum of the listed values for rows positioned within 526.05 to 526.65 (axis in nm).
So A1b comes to 1.25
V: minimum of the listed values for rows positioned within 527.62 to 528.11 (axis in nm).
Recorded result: 1.302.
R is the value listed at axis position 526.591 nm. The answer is 1.155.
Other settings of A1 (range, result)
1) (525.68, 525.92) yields 1.31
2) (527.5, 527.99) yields 1.31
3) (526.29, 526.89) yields 1.16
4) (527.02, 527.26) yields 1.17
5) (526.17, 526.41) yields 1.21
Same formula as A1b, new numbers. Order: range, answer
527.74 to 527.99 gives 1.325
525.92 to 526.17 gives 1.276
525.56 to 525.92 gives 1.327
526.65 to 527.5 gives 1.249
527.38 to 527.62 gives 1.279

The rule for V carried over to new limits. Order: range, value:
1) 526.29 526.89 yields 1.14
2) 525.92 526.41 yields 1.197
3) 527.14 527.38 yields 1.186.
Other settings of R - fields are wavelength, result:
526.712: 1.143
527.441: 1.249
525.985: 1.276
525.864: 1.298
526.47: 1.174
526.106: 1.25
